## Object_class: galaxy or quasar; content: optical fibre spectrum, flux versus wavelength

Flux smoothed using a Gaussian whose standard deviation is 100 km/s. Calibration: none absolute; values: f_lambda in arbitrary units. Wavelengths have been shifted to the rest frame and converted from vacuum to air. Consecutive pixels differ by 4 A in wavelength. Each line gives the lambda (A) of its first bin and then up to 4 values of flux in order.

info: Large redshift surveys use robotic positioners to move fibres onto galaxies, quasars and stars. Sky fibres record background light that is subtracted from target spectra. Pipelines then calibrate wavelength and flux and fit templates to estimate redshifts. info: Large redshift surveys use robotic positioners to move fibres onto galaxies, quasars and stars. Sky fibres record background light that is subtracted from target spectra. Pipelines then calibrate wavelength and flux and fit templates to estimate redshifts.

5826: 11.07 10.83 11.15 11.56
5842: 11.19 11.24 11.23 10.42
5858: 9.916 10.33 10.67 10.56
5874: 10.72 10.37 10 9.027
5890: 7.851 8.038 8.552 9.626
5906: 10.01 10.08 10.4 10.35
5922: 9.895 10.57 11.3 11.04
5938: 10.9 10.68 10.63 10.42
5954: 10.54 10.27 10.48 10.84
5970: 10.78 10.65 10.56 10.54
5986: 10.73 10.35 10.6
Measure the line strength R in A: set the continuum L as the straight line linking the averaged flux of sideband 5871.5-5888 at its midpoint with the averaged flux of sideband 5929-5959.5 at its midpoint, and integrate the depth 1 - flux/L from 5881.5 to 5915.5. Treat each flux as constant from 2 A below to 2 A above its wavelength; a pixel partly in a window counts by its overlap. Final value 3.3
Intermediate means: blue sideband 10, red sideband 10.7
